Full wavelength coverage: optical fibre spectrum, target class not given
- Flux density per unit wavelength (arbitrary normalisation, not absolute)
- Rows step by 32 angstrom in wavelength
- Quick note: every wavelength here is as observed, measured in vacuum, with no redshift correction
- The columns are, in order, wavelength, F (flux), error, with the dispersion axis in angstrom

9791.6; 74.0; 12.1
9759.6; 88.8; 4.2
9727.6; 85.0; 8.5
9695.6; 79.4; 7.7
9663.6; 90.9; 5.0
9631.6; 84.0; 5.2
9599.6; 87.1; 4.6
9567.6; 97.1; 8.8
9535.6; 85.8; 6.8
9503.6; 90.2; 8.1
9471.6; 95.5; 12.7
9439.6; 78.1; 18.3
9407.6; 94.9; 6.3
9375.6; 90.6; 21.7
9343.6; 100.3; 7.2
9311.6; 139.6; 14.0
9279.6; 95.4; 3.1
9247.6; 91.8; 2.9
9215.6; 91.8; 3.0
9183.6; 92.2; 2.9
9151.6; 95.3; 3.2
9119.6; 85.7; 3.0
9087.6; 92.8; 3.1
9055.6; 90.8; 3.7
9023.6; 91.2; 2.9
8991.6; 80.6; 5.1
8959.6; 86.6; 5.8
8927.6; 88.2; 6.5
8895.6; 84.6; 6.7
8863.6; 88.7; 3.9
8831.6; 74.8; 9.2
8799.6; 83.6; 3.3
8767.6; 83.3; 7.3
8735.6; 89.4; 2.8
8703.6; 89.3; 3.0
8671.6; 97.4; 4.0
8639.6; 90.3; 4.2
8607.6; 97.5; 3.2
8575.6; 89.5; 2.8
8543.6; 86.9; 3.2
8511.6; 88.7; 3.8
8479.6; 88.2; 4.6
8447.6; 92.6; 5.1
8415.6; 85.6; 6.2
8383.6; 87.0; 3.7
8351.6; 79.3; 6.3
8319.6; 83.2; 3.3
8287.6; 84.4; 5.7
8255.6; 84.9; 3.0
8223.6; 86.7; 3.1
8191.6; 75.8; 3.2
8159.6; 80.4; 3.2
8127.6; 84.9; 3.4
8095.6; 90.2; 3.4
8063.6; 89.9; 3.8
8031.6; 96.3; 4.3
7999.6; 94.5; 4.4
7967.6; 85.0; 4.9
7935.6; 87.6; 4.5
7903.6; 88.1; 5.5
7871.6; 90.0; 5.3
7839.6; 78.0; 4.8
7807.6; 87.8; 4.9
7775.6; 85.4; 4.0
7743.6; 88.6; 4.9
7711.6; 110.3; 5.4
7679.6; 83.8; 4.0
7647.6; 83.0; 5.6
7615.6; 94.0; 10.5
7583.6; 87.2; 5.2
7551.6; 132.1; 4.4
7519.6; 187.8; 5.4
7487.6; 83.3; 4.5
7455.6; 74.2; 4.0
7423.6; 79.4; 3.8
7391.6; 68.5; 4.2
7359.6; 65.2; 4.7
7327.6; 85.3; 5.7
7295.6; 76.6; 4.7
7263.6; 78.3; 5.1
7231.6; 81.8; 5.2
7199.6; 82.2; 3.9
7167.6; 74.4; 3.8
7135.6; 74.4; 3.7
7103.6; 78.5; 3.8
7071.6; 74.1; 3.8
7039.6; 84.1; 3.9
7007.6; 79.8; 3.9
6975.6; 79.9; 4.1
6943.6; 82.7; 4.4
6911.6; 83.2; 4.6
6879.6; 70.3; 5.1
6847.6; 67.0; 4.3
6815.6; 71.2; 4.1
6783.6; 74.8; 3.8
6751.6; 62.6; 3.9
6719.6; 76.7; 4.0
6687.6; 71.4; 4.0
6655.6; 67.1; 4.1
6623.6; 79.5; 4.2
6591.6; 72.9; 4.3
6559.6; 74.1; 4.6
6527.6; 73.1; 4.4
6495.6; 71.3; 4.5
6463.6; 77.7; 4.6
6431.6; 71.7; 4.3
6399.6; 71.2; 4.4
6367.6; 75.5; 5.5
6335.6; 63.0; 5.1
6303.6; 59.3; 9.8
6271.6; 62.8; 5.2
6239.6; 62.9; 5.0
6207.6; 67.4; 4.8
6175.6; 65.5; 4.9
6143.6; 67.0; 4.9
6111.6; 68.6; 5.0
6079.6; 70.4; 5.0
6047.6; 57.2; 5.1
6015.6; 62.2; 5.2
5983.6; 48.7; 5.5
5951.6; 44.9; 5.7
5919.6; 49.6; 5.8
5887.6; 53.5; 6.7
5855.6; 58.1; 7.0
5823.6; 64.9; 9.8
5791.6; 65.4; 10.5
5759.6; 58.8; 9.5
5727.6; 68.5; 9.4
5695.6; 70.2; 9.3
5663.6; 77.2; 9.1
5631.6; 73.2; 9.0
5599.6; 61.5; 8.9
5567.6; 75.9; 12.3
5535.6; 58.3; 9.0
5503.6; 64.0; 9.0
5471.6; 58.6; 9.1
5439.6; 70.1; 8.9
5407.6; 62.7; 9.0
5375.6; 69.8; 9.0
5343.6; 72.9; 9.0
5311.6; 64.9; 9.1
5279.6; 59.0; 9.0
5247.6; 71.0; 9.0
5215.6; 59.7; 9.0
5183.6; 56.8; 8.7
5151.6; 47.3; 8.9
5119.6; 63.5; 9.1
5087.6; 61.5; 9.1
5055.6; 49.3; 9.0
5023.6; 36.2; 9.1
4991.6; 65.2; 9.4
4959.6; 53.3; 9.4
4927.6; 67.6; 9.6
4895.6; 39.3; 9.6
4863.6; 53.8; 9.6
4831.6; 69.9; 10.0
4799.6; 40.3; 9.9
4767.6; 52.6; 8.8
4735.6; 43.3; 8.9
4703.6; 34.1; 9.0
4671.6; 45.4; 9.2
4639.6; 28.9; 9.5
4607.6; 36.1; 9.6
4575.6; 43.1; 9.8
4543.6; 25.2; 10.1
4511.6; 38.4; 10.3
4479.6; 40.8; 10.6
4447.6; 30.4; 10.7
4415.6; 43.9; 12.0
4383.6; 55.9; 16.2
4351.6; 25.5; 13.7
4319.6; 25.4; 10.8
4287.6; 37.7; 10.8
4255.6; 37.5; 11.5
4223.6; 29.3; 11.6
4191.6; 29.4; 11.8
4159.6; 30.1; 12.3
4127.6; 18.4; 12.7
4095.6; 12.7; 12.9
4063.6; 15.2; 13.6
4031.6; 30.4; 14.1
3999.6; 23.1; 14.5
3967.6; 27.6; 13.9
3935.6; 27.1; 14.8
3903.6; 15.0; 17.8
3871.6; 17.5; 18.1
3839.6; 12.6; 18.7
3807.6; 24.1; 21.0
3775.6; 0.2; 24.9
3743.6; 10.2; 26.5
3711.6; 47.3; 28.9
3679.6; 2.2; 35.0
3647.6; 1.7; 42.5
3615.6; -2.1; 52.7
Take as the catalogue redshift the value 0.15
